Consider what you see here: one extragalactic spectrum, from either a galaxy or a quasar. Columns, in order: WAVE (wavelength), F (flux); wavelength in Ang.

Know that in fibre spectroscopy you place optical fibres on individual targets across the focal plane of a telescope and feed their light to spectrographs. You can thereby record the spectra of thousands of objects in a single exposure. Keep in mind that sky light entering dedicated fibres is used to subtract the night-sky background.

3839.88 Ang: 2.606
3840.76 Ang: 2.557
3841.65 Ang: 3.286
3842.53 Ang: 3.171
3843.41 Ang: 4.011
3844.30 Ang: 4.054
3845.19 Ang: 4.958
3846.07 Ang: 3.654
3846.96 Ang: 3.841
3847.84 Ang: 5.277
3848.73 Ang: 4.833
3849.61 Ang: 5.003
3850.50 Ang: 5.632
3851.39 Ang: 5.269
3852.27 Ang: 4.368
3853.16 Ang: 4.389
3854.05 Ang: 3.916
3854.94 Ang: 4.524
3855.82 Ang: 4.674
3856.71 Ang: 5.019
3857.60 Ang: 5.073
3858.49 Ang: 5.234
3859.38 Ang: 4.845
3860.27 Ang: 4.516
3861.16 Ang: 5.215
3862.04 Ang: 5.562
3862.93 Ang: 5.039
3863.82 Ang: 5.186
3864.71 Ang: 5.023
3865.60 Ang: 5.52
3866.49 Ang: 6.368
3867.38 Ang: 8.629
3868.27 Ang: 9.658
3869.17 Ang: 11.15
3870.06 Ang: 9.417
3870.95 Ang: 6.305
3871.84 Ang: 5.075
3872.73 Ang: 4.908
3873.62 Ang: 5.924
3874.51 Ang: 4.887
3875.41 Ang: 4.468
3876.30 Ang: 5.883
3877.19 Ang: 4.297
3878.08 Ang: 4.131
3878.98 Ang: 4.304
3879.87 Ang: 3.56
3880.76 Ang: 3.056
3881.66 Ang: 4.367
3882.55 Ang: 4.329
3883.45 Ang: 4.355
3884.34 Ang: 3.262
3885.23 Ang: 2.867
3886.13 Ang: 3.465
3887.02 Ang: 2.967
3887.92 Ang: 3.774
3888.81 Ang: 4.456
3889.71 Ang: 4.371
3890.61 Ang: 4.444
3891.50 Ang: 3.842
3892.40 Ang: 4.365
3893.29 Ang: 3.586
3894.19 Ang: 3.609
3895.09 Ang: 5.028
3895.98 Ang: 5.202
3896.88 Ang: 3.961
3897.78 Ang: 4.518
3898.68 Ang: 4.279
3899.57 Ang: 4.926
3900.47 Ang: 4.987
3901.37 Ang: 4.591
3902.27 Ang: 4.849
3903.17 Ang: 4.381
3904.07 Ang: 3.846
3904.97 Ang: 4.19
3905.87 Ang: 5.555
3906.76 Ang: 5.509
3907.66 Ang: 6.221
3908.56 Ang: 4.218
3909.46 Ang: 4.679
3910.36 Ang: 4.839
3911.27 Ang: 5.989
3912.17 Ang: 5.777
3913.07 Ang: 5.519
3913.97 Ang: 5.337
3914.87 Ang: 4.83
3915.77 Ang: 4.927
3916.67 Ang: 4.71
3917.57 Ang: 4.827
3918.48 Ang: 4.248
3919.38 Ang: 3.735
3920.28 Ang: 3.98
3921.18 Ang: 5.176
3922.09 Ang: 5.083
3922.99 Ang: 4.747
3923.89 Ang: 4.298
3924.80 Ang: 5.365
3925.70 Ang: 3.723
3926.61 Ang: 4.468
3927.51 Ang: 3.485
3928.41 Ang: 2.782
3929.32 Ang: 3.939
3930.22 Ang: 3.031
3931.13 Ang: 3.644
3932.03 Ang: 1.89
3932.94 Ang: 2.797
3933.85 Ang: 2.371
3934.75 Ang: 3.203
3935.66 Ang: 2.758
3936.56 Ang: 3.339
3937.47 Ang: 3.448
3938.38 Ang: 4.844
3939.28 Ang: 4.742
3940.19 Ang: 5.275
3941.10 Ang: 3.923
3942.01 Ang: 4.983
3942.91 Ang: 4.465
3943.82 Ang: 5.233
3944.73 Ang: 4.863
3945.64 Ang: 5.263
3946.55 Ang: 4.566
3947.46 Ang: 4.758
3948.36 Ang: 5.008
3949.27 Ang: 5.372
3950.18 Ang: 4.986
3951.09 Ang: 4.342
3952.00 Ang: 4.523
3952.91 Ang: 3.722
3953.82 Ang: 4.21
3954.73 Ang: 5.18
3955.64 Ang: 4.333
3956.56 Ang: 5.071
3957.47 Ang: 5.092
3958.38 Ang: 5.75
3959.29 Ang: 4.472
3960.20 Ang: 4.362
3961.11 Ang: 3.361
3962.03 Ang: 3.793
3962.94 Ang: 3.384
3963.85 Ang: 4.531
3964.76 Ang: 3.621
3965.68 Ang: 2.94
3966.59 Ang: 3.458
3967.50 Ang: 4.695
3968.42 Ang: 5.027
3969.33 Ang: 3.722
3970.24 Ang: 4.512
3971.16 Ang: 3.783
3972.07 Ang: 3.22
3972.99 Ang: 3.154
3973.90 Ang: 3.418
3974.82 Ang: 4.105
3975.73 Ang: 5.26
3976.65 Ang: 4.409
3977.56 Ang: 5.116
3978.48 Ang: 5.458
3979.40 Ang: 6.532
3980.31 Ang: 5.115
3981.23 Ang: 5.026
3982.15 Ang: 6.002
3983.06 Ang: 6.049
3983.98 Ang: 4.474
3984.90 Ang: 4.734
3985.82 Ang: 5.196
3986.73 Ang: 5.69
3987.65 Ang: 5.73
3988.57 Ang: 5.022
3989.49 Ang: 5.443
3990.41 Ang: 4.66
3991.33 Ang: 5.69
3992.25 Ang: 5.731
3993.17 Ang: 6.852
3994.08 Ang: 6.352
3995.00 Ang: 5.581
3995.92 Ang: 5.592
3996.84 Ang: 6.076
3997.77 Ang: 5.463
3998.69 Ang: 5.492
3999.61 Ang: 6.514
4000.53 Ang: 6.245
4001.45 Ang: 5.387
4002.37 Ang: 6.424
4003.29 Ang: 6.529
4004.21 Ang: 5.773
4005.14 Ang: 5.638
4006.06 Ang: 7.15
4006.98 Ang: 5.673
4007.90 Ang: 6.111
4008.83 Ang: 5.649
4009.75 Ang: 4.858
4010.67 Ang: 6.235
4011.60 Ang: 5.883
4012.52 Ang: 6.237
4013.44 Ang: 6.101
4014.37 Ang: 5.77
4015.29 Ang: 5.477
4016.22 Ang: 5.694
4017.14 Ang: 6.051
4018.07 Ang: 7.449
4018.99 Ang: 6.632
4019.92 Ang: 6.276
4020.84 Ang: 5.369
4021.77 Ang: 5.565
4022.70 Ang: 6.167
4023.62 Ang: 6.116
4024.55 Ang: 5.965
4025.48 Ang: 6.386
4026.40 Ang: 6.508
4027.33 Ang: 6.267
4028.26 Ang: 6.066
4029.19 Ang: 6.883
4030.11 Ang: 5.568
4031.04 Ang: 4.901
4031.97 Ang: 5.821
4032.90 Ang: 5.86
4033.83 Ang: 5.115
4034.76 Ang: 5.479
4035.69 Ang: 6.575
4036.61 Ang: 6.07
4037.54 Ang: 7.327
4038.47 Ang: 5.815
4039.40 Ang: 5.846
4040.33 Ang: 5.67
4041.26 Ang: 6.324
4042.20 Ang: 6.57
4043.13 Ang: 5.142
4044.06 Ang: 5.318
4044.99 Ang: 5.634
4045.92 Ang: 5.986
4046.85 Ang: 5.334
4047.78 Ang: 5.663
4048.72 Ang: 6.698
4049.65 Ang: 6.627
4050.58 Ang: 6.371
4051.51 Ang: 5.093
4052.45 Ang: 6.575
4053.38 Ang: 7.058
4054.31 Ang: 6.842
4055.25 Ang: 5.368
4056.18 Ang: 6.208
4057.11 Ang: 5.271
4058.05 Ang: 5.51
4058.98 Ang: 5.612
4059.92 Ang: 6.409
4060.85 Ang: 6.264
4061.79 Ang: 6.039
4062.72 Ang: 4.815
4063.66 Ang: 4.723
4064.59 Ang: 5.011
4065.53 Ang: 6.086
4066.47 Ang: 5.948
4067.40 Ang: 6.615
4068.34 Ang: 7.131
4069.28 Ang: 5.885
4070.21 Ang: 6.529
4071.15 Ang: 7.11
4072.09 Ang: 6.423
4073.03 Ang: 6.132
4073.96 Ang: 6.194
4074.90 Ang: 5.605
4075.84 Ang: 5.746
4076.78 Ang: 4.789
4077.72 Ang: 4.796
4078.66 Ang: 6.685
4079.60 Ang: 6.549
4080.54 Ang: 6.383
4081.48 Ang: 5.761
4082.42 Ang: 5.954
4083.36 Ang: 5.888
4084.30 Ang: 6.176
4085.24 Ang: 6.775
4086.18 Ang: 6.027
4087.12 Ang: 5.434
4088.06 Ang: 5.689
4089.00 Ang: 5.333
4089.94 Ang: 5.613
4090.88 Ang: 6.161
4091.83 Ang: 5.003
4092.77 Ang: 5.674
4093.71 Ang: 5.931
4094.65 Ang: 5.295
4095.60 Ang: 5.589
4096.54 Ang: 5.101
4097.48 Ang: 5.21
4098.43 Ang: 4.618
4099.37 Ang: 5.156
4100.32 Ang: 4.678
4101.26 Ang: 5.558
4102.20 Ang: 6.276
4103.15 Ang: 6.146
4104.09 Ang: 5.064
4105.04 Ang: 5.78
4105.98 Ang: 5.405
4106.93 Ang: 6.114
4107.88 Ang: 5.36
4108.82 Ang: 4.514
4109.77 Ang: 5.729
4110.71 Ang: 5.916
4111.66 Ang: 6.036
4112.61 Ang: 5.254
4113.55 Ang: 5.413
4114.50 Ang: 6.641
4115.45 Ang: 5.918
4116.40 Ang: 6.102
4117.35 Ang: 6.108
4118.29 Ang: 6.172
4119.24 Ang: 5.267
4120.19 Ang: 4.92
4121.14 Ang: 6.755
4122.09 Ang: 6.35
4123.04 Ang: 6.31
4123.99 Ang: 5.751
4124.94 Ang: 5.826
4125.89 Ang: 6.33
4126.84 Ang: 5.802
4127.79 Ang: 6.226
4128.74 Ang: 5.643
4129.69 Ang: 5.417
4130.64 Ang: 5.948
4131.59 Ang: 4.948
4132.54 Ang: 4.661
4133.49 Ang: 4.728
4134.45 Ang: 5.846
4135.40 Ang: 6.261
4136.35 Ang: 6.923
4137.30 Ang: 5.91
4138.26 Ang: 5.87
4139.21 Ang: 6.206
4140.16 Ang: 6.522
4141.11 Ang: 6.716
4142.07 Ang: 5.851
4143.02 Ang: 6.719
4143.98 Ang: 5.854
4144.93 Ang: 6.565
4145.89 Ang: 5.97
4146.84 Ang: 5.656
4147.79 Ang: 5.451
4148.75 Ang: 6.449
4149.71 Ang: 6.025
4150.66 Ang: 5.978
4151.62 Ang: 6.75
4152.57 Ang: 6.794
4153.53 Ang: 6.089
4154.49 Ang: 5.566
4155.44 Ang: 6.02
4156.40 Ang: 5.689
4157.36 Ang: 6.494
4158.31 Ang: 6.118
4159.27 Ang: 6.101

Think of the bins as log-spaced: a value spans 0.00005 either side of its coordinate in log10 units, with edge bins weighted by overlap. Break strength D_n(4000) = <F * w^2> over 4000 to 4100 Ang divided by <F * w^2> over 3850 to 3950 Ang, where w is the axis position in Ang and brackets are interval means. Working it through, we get 1.4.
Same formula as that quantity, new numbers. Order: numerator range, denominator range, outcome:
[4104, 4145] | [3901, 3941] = 1.49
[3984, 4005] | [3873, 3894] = 1.46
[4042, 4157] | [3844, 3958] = 1.39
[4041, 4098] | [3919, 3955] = 1.50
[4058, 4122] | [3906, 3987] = 1.39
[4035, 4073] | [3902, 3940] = 1.49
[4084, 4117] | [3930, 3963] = 1.43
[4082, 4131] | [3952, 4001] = 1.25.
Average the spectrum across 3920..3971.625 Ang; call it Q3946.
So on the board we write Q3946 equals 4.21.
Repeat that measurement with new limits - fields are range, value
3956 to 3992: 4.65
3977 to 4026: 5.82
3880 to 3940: 4.24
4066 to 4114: 5.77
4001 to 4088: 5.99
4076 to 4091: 5.87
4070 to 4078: 5.93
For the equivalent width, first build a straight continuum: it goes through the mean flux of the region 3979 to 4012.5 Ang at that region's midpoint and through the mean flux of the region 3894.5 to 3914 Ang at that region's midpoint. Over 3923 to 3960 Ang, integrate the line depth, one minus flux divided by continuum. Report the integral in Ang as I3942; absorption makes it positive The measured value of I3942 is 7.1 Ang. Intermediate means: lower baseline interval 4.91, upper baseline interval 5.74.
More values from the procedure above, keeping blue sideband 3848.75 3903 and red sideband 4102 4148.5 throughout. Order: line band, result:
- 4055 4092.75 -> -1.5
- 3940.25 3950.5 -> 0.6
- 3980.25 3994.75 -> -0.4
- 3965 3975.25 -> 2.8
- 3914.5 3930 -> 2.3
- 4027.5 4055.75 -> -2.2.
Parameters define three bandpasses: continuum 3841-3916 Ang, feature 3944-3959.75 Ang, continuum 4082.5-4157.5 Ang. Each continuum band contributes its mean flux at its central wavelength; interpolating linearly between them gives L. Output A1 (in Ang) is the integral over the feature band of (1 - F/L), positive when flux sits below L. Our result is 1.1 Ang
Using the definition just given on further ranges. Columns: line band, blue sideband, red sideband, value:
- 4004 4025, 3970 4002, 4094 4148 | -2.5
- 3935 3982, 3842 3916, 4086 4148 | 6.6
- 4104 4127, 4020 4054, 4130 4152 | 0.7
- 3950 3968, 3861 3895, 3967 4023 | 3.6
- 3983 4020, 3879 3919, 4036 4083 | -2.7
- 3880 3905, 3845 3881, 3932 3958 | 4.3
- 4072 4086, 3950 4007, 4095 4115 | -1.5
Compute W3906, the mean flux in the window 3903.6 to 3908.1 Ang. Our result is 5.07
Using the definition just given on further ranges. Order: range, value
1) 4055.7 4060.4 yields 5.81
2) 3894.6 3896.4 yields 5.09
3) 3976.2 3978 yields 4.78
